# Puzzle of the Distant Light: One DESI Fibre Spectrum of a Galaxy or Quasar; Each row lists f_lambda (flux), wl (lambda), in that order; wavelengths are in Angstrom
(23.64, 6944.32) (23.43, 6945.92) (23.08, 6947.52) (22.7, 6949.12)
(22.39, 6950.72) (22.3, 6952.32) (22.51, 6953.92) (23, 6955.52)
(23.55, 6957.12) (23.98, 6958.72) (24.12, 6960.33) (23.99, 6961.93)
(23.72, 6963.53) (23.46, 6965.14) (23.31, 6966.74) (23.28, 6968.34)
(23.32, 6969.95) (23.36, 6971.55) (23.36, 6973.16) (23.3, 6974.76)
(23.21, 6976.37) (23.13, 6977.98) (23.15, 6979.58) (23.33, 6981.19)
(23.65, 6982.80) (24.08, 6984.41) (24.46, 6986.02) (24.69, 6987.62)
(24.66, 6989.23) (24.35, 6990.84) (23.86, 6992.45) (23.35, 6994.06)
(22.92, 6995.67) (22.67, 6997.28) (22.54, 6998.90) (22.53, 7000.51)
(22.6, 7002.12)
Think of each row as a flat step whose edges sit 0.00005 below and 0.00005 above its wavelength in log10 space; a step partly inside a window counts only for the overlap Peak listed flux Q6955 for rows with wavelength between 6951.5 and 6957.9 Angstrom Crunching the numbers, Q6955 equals 23.55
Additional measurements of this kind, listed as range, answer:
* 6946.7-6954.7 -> 23.08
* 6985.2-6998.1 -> 24.69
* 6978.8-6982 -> 23.33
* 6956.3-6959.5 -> 23.98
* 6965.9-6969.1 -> 23.31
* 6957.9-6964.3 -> 24.12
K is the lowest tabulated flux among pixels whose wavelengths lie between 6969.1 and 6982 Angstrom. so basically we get 23.13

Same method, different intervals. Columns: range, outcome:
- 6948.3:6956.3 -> 22.3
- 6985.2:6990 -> 24.46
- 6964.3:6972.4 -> 23.28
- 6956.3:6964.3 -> 23.55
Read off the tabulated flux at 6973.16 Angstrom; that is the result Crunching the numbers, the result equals 23.36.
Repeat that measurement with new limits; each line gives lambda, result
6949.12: 22.7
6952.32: 22.3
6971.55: 23.36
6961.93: 23.99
